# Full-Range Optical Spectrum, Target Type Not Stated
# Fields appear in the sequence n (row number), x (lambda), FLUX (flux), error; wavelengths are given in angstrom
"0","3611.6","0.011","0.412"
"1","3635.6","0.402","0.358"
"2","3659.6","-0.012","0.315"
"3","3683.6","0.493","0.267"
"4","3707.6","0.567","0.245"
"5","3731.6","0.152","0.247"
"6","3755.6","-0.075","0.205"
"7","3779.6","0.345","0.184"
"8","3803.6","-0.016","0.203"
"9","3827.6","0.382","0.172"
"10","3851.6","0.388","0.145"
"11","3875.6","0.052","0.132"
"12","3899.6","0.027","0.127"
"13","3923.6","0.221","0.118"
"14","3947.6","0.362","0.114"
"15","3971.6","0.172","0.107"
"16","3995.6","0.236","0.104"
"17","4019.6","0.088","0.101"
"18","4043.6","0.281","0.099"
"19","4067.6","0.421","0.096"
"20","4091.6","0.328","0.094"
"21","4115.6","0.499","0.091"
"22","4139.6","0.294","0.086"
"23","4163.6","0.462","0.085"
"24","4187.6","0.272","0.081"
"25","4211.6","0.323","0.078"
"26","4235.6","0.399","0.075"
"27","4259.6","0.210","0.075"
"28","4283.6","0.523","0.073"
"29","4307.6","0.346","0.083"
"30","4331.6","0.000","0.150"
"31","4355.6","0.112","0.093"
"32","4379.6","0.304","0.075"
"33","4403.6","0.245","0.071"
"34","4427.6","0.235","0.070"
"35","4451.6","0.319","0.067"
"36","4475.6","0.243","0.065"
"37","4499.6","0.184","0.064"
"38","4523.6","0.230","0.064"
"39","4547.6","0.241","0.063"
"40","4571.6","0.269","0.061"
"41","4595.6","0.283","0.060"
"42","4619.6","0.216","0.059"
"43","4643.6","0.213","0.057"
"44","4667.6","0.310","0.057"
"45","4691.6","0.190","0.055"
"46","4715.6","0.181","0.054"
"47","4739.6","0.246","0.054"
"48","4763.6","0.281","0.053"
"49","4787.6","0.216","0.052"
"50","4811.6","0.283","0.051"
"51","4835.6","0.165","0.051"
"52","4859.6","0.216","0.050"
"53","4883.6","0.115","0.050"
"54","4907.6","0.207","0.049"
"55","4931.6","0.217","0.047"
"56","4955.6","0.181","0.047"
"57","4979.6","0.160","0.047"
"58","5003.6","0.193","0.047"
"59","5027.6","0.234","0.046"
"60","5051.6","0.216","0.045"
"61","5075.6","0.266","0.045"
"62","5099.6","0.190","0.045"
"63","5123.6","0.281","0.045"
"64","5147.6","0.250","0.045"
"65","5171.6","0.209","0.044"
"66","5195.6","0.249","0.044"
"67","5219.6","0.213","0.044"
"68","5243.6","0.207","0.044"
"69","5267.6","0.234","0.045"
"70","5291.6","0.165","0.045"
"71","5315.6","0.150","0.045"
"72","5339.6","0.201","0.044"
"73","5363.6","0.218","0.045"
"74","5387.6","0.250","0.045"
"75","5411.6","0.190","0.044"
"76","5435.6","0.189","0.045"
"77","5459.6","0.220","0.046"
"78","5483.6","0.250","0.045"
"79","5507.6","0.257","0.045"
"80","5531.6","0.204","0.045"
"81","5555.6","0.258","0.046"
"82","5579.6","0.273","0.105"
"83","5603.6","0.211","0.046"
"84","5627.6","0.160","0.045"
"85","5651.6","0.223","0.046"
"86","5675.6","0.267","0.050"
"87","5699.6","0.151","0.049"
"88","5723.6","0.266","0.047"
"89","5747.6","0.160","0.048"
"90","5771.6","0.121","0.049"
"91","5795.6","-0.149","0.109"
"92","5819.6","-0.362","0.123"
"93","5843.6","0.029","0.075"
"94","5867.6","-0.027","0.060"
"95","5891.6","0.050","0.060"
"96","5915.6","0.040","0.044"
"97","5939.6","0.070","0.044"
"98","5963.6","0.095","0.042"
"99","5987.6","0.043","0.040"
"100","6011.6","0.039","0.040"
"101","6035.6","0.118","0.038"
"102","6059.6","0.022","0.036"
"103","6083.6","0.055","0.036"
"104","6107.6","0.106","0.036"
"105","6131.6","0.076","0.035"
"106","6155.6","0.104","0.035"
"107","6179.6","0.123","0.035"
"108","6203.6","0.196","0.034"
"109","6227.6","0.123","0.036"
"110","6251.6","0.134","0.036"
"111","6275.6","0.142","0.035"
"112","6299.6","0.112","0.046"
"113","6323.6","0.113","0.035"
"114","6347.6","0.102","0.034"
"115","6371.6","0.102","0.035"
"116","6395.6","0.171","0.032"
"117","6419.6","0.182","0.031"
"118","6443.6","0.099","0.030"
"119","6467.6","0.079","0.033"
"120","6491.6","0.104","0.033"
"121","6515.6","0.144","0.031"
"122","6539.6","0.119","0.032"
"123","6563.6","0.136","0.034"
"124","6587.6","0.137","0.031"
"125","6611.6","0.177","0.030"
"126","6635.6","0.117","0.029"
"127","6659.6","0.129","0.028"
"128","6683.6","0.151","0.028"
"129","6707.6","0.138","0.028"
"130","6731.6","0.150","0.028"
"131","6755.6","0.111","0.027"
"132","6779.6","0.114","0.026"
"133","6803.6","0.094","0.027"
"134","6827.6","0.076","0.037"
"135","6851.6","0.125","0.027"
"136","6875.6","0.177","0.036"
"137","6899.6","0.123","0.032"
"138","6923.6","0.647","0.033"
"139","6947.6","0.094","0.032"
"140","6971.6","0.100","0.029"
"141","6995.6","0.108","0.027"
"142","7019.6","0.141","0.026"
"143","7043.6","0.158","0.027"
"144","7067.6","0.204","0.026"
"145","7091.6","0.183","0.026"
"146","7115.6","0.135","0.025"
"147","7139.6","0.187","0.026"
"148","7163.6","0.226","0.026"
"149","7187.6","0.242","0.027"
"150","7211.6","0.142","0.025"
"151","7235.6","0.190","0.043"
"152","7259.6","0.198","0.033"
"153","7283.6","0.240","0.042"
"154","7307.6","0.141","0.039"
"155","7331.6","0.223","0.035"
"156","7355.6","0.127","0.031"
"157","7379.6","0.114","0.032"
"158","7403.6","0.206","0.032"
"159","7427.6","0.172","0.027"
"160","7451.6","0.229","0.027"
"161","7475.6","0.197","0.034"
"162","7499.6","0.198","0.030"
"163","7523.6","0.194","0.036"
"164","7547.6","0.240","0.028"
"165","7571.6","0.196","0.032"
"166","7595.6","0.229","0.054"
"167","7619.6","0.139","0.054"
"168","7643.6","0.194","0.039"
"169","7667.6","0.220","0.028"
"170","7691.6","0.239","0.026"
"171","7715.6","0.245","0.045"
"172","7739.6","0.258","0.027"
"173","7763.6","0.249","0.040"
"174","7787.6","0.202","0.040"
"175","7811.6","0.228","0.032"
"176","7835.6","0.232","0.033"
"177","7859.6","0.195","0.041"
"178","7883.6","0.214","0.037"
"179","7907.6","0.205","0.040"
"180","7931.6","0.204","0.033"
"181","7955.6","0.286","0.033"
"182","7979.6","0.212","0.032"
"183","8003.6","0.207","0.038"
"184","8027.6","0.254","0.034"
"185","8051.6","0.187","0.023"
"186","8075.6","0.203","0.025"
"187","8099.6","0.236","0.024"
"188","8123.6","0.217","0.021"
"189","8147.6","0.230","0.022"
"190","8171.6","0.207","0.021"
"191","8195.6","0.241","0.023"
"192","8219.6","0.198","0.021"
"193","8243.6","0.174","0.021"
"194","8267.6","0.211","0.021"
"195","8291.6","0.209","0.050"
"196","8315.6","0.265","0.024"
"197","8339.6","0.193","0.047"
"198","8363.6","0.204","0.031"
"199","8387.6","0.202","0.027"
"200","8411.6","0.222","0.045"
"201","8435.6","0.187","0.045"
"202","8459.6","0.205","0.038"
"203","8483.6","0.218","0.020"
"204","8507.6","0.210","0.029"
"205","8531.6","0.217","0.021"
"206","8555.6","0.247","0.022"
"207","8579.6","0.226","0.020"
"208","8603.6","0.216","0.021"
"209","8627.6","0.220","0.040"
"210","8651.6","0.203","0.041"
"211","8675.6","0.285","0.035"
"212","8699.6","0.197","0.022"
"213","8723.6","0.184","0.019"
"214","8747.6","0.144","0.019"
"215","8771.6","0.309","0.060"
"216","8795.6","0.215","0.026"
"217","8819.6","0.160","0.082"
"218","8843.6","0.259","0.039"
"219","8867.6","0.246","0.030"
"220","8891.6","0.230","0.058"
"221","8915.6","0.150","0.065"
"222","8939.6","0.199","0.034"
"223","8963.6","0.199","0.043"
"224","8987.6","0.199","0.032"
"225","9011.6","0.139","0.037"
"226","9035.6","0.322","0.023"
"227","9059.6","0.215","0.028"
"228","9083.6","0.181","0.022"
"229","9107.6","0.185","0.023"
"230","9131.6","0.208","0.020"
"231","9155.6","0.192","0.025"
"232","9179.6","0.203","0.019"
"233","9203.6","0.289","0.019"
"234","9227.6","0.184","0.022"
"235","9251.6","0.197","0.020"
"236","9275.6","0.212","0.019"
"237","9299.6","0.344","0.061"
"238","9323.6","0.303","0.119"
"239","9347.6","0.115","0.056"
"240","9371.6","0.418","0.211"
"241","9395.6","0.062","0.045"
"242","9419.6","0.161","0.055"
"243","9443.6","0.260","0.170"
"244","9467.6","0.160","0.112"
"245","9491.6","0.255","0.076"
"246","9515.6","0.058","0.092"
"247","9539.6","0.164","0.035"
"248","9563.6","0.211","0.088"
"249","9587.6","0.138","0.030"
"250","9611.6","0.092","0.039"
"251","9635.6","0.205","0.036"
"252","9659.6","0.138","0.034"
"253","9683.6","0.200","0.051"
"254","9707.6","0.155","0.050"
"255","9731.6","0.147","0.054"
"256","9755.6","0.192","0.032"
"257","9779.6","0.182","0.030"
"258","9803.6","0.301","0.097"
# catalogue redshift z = 0.86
